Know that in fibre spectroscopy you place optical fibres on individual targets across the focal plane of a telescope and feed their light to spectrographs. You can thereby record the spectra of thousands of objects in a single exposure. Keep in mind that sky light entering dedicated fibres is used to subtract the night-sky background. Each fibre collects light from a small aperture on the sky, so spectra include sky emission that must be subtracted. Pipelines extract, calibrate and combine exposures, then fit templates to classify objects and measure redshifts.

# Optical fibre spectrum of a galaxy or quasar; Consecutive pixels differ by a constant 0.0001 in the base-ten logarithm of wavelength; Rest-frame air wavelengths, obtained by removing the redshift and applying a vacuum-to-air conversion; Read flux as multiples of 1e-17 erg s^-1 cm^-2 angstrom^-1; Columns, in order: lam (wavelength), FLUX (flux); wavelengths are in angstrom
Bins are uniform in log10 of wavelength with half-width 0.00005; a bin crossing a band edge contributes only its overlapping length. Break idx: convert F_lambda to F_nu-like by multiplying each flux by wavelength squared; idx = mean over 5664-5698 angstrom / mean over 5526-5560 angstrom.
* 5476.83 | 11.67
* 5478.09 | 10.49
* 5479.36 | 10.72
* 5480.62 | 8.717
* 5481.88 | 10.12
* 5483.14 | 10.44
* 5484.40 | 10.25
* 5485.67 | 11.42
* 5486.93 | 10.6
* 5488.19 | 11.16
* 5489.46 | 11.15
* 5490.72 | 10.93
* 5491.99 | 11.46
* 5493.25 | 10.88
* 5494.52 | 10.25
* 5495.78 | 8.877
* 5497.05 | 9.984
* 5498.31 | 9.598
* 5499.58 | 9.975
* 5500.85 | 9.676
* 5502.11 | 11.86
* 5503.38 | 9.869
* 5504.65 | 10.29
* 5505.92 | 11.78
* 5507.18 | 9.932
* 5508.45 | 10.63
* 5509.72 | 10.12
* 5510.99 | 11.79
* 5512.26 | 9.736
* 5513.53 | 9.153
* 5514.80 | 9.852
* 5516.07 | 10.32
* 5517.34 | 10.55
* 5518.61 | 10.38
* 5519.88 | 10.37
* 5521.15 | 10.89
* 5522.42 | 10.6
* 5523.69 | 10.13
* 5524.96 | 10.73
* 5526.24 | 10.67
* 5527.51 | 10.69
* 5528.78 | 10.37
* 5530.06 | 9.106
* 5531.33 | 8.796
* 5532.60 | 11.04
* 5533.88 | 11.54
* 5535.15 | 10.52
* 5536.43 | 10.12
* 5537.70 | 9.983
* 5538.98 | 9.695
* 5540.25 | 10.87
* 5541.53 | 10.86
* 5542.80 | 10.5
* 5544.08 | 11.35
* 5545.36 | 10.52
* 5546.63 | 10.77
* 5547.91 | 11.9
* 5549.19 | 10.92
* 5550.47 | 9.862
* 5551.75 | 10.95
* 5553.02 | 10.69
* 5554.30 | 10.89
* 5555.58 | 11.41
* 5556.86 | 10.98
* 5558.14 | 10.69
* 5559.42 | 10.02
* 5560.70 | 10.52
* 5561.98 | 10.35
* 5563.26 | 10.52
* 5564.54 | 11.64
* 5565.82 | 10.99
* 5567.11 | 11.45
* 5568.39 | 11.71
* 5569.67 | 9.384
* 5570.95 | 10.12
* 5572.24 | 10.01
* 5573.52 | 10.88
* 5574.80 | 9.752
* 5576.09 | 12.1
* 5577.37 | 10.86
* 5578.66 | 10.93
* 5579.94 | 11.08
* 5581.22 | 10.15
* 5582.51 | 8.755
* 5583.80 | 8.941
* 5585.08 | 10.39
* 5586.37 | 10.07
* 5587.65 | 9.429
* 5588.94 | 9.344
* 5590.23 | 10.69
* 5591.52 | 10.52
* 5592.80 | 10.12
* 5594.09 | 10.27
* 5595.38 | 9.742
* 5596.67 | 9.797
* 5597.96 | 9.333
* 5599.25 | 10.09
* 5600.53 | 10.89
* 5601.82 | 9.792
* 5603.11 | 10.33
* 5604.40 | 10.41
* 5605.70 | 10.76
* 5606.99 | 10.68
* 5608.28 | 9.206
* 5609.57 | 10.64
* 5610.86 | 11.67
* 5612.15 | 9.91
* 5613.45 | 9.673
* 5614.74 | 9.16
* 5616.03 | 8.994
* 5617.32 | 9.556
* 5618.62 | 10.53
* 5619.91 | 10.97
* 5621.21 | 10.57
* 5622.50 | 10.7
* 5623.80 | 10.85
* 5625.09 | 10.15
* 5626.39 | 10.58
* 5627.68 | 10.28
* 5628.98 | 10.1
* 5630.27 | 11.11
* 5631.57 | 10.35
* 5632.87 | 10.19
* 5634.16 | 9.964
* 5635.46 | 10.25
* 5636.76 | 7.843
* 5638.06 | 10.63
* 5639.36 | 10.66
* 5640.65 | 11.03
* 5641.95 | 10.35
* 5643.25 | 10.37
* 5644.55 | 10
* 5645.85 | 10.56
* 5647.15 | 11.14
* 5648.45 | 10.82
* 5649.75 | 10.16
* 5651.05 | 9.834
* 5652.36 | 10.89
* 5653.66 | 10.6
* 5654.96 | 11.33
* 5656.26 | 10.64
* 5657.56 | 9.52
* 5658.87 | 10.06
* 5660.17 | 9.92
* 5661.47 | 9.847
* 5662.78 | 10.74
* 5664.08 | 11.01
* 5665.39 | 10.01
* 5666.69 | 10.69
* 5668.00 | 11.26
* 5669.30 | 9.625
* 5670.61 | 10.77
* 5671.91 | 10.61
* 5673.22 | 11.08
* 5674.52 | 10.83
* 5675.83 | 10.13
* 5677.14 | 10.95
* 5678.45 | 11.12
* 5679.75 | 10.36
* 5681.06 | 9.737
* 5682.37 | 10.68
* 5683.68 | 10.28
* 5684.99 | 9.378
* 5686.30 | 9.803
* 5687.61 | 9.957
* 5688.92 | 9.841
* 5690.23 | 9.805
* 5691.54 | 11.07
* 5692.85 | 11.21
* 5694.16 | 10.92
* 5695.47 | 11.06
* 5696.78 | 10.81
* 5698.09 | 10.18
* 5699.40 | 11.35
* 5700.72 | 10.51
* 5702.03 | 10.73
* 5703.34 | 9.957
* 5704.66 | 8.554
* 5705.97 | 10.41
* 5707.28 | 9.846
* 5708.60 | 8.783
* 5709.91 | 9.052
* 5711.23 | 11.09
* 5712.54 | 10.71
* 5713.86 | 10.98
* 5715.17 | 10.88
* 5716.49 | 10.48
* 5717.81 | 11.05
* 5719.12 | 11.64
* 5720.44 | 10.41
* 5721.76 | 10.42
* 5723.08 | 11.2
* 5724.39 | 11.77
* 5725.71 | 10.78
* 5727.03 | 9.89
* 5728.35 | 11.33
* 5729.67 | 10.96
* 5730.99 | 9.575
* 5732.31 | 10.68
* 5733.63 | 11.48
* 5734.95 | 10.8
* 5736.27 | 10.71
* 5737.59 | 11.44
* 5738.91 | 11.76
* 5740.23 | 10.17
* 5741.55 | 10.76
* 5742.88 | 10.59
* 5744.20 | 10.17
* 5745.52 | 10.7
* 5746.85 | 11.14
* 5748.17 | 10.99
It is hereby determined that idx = 1.04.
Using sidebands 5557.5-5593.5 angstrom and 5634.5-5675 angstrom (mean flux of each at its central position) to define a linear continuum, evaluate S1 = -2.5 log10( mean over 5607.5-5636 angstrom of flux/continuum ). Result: 0.02 mag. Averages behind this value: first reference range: 10.4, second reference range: 10.4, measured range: 10.2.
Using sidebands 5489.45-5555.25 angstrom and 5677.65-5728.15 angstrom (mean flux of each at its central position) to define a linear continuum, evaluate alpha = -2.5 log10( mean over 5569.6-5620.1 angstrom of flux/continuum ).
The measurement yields 0.03 mag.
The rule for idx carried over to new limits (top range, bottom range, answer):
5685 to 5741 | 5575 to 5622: 1.08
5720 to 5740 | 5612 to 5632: 1.10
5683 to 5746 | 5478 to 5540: 1.09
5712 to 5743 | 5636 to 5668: 1.07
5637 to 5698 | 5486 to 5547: 1.06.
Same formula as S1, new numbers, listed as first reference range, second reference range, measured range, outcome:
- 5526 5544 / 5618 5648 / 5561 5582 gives -0.036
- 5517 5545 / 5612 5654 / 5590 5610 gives 0.014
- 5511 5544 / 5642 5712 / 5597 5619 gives 0.029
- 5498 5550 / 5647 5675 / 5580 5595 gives 0.059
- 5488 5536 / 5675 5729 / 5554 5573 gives -0.030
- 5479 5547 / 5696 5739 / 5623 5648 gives 0.019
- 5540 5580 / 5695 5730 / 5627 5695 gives 0.024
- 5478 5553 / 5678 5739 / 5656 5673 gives 0.015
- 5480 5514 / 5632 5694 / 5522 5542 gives 0.005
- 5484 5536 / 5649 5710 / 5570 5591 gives 0.021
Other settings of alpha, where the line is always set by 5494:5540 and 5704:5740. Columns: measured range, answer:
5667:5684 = 0.00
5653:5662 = 0.02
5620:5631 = -0.01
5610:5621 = 0.04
